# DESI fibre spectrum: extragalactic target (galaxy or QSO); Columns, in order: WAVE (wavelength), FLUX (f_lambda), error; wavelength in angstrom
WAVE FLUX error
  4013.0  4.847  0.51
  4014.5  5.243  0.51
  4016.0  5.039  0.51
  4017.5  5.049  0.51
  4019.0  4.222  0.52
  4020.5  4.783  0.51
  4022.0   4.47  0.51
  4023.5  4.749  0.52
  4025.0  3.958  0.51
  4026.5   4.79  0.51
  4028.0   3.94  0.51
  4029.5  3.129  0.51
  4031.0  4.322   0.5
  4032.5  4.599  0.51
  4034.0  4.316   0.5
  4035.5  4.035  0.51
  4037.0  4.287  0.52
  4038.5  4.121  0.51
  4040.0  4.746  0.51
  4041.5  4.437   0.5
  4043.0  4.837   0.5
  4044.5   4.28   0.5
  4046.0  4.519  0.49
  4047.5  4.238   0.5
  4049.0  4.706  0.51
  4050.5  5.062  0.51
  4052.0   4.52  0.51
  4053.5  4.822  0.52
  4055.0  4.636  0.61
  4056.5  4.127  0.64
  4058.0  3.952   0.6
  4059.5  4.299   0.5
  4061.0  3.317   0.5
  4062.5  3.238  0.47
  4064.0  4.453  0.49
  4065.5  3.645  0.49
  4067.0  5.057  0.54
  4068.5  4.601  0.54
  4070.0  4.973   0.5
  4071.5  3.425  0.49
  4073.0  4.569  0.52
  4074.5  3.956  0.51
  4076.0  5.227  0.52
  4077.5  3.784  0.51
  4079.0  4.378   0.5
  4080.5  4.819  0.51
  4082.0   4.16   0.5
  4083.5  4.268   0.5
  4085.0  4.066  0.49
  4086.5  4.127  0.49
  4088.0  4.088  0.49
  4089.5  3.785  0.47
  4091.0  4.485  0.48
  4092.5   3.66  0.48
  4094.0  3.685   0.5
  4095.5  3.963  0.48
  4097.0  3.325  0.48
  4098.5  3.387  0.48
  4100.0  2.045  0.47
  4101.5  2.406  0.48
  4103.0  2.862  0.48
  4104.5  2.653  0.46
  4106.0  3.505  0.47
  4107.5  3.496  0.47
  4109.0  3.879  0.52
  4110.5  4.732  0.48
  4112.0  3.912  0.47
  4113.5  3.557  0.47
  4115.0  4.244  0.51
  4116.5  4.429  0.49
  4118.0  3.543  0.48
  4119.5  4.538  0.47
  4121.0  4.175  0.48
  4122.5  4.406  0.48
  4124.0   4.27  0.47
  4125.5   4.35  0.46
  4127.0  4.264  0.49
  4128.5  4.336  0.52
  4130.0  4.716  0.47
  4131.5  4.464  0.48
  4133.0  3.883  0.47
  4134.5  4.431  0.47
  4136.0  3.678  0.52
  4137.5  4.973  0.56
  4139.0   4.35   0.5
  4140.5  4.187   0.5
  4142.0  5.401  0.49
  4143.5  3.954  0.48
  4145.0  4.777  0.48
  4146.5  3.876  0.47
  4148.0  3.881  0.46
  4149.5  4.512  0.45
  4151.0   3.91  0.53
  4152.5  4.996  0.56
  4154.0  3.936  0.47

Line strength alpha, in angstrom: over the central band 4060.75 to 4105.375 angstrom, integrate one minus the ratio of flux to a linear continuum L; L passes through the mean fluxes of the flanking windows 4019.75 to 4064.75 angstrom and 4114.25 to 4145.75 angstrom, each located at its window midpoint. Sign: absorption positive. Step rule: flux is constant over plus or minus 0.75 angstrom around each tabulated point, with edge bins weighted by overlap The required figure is 4.6 angstrom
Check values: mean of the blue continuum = 4.32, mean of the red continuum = 4.35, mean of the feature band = 3.89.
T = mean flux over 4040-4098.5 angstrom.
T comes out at 4.25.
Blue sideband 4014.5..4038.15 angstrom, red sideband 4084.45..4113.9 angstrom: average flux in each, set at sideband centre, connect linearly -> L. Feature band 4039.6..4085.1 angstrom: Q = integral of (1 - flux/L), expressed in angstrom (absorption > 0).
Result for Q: -4.2 angstrom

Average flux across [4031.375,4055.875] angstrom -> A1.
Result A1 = 4.51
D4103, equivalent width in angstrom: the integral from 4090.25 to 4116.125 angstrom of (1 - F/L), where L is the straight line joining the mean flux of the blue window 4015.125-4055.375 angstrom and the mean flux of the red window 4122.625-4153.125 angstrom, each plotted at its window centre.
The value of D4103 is 5.09 angstrom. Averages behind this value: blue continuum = 4.47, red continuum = 4.36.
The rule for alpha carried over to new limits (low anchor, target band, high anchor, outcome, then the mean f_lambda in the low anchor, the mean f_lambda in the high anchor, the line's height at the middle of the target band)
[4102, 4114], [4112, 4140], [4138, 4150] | -2.02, 3.55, 4.38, 3.96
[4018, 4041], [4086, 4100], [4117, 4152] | 1.86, 4.31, 4.3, 4.31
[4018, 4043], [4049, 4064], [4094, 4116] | -0.85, 4.33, 3.45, 4.02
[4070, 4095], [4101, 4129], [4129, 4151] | 2.59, 4.18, 4.35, 4.27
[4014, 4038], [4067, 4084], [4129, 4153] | -0.04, 4.42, 4.37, 4.4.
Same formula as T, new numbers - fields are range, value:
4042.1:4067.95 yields 4.34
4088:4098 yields 3.83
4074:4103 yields 3.85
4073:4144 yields 4.02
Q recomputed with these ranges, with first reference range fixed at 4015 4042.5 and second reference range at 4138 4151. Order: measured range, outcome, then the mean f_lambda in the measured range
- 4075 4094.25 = 0.8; 4.2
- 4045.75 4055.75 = -0.6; 4.65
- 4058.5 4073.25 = 0.8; 4.14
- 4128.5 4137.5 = 0.1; 4.3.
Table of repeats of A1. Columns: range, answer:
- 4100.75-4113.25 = 3.44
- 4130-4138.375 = 4.33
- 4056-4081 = 4.22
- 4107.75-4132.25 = 4.22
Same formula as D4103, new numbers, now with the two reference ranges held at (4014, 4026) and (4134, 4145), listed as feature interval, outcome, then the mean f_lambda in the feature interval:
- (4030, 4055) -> 0.83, 4.48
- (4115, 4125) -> 0.57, 4.23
